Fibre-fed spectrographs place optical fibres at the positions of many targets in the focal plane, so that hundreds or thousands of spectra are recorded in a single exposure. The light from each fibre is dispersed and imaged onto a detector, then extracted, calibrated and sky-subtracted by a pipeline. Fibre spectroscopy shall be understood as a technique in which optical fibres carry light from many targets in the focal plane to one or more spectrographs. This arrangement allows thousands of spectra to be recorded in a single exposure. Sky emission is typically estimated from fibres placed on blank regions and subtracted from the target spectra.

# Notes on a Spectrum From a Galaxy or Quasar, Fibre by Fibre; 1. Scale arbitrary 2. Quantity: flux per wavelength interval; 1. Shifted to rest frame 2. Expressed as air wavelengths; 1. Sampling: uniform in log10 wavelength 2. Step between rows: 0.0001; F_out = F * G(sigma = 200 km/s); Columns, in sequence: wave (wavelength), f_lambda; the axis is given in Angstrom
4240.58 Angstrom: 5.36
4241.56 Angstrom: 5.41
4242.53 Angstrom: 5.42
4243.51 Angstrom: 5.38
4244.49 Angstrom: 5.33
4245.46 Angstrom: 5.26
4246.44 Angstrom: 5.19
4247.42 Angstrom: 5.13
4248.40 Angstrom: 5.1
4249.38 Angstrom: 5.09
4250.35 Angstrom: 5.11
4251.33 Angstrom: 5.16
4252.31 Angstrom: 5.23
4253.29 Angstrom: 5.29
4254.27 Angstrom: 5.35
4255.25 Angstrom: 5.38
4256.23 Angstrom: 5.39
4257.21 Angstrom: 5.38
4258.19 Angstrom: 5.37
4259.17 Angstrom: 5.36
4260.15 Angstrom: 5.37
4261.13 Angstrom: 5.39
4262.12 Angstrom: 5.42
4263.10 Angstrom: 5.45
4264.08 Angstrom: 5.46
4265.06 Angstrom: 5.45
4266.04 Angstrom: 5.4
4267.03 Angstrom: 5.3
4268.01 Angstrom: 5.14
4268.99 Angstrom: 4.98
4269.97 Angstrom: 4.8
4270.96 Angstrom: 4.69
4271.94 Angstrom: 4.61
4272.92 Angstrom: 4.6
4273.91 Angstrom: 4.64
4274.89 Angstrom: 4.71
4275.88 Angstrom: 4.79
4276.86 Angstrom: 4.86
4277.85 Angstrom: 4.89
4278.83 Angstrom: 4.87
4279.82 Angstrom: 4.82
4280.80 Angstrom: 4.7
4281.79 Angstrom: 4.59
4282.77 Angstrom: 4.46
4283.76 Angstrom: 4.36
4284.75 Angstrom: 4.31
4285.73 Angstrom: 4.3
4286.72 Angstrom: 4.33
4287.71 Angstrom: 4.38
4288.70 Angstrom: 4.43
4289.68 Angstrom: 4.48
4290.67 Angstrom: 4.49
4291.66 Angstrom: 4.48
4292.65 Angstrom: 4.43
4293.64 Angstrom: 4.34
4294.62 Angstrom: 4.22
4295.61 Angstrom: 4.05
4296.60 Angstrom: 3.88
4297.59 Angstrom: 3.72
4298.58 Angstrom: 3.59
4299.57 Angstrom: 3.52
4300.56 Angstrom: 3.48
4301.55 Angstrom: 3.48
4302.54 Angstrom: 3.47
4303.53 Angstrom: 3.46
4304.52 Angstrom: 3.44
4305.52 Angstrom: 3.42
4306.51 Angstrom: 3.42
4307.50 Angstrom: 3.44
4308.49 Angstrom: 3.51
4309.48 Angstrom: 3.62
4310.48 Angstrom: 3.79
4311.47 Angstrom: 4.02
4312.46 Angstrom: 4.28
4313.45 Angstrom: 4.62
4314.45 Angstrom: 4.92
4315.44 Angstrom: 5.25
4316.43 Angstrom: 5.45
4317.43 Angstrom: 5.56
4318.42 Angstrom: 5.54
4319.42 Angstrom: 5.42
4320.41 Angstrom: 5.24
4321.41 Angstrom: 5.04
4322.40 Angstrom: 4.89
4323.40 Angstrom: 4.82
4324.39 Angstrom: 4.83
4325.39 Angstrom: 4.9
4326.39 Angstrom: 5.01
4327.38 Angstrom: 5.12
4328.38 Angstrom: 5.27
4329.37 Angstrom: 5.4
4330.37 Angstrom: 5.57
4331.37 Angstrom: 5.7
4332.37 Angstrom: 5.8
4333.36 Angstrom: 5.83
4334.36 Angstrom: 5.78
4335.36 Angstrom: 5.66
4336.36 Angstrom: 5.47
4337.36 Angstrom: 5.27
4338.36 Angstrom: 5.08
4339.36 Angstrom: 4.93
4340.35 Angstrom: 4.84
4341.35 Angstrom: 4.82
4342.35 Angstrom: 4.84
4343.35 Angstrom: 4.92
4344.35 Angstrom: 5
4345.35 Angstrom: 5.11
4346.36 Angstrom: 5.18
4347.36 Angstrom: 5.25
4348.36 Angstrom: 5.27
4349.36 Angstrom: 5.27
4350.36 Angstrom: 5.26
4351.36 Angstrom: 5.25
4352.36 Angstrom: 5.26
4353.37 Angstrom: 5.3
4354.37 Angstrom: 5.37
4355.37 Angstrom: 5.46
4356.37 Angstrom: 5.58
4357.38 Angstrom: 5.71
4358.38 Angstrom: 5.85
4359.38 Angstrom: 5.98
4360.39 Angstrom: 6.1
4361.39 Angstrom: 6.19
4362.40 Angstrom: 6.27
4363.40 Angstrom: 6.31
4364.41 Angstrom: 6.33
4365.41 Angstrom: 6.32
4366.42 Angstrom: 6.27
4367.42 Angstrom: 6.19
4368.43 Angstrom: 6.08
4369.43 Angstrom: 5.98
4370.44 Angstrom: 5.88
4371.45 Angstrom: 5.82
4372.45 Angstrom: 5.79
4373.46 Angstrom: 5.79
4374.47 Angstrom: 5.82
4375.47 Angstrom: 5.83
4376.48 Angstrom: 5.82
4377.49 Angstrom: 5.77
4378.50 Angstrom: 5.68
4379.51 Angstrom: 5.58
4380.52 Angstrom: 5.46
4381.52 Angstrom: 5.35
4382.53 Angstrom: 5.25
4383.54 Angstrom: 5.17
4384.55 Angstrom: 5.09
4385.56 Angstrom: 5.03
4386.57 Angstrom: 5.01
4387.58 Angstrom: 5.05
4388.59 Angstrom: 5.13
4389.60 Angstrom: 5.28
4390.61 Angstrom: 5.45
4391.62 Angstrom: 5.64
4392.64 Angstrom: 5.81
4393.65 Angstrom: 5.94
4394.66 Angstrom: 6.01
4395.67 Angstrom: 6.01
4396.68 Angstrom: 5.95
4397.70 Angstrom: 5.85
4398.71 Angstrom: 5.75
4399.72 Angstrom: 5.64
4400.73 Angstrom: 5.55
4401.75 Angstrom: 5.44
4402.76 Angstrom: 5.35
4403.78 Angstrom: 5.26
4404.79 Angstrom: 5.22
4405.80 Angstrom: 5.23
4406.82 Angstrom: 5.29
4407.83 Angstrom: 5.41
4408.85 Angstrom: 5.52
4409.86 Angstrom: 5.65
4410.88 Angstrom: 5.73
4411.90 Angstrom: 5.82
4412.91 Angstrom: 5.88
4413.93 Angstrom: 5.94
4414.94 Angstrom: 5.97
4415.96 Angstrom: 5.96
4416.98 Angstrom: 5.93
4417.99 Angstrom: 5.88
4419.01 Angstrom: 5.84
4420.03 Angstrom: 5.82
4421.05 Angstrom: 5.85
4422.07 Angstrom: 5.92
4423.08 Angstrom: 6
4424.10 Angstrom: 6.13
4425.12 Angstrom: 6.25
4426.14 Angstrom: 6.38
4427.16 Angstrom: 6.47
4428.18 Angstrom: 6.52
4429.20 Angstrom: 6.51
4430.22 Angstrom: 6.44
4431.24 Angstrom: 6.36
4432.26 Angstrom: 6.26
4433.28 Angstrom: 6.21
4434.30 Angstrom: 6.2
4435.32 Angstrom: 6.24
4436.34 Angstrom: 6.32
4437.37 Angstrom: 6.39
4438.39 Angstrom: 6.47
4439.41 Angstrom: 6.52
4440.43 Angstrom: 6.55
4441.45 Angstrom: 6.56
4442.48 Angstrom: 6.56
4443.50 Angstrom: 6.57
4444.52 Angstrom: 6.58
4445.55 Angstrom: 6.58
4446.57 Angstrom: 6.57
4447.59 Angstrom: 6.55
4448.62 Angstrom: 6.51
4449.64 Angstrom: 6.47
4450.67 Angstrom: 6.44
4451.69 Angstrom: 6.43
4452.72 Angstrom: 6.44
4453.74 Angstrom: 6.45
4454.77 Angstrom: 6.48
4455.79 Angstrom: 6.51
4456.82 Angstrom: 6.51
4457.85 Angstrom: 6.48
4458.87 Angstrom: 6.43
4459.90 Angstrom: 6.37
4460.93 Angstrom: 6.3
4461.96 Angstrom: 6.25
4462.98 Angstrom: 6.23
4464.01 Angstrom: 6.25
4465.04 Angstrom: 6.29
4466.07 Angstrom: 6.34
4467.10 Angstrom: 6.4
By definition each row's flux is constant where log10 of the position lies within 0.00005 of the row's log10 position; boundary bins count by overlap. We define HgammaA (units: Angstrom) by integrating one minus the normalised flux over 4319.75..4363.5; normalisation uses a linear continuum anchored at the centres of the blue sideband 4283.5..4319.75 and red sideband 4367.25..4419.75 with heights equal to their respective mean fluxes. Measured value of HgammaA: -5.0 Angstrom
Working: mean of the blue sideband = 4.18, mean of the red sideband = 5.63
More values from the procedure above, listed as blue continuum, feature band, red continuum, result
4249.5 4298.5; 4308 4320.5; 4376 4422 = 0.9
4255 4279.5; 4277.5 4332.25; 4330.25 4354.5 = 7.7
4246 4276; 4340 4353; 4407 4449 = 1.3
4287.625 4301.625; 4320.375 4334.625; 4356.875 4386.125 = -1.3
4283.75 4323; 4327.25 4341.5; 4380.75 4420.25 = -2.2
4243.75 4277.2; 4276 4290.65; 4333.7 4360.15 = 1.8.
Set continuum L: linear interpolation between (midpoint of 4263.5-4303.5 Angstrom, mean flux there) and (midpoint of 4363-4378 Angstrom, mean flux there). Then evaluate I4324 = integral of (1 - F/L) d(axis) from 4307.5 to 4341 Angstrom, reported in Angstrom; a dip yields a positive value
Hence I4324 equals 1.1 Angstrom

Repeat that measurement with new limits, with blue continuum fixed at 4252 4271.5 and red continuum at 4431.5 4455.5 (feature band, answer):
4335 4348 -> 1.6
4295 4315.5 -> 6.5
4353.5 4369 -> -0.2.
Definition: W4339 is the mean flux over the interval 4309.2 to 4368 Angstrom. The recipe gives 5.32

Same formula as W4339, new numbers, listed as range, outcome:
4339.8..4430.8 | 5.67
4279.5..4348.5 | 4.63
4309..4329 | 4.88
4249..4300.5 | 4.77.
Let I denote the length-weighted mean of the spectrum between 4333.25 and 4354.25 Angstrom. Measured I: 5.21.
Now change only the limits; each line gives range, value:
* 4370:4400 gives 5.59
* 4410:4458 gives 6.28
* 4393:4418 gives 5.69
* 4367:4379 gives 5.87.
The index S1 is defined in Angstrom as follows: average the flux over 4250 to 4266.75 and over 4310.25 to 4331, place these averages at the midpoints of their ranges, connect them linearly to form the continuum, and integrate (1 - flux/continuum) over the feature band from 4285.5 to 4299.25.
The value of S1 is 2.5 Angstrom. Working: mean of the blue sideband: 5.35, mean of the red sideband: 5.02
